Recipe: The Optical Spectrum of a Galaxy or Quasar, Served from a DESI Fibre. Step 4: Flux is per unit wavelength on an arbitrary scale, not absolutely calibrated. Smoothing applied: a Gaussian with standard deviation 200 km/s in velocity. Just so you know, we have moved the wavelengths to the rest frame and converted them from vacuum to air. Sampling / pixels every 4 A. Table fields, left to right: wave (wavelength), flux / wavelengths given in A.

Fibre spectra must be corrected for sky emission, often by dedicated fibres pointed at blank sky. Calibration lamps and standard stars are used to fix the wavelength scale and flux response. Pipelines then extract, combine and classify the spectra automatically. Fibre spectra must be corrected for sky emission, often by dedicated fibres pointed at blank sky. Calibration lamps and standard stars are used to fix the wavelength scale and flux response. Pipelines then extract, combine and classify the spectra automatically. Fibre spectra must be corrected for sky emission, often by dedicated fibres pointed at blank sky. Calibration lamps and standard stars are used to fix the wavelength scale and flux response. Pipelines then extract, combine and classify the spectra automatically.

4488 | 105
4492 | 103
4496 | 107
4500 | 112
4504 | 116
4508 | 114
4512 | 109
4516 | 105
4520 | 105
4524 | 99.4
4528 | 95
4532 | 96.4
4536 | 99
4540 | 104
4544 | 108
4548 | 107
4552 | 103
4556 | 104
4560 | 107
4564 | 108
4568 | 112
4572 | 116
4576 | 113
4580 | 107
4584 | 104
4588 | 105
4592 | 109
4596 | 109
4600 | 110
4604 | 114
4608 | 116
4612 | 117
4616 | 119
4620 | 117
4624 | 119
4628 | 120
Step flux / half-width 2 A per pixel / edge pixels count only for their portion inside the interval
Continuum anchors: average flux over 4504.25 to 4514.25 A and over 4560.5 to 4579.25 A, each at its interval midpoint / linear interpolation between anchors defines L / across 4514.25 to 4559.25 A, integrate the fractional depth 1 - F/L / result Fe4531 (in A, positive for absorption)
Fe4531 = 3.8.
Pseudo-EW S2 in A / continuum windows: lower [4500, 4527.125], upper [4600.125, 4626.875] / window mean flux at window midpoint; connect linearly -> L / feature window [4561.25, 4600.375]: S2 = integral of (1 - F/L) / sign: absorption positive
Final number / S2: 1.5 A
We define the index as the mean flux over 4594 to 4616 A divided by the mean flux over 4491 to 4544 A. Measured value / 1.1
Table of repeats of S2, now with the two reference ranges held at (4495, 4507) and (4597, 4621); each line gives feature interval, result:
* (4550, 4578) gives 1.2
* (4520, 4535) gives 2.0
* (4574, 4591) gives 1.1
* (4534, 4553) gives 1.5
